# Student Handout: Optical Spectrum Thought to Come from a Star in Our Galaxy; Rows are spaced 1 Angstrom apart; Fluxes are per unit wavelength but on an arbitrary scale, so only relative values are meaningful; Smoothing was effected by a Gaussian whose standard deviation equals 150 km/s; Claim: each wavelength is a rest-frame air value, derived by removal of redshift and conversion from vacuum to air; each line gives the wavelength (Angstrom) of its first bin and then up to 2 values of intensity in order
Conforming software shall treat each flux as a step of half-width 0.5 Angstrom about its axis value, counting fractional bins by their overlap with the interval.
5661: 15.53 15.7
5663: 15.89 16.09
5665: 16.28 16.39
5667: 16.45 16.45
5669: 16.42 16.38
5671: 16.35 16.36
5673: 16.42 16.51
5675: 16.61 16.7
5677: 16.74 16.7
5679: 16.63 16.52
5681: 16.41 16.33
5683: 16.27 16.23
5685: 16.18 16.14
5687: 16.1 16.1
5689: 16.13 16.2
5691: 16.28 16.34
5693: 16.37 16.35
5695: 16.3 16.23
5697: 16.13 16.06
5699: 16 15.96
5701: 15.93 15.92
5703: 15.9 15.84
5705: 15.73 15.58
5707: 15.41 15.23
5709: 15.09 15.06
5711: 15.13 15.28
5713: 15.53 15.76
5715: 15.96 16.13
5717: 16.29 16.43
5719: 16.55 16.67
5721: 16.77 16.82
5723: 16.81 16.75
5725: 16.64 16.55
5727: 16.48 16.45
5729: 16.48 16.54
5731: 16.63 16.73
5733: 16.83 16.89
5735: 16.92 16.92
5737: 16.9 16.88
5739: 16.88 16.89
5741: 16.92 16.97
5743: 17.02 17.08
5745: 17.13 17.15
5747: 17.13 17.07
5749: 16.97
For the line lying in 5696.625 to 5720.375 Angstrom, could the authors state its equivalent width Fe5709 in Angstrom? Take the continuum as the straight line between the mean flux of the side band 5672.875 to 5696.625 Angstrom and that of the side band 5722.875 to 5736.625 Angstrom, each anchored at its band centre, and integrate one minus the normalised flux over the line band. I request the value 1.0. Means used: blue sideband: 16.4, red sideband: 16.7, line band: 15.8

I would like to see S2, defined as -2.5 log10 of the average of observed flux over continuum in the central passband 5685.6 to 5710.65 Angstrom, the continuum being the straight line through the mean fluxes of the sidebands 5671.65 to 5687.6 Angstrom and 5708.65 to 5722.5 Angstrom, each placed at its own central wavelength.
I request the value 0.02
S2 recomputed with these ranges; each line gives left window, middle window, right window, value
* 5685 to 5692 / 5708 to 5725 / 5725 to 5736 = 0.03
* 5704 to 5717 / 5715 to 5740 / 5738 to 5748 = -0.02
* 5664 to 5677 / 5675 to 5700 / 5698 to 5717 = -0.02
